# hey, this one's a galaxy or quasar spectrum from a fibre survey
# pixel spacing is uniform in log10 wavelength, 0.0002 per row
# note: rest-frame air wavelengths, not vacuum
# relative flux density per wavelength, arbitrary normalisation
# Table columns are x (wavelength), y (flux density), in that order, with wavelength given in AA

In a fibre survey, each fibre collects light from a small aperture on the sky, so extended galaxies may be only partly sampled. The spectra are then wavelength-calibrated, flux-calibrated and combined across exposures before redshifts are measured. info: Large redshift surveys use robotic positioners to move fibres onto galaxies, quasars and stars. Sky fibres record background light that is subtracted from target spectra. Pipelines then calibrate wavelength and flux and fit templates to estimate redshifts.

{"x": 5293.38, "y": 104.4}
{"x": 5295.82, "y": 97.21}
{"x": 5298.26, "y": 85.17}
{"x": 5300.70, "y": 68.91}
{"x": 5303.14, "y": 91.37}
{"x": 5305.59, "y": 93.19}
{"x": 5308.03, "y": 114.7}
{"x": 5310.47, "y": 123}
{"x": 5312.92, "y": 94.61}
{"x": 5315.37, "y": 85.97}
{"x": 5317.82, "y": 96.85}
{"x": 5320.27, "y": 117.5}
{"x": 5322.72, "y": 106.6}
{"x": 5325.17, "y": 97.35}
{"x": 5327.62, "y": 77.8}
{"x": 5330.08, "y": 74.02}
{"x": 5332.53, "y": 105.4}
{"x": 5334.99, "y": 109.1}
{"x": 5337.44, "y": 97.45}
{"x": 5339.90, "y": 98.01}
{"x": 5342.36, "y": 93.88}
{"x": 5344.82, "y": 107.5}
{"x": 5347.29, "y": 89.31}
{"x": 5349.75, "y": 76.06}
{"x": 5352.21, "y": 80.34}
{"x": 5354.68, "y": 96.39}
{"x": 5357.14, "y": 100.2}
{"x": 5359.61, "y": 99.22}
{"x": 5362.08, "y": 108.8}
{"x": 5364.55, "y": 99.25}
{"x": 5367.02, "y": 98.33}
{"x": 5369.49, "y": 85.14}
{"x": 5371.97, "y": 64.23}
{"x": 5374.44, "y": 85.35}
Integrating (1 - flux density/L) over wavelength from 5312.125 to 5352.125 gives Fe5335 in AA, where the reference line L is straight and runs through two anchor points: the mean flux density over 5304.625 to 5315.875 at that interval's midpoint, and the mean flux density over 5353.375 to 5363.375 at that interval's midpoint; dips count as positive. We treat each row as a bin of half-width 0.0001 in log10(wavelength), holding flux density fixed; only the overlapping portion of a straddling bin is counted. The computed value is 2.9 AA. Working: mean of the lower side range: 104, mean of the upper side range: 101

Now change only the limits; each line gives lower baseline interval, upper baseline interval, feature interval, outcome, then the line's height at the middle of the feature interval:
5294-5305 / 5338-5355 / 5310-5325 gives -2.34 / 88.8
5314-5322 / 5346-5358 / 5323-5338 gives 0.25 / 95.9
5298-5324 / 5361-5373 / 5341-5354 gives 0.56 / 93.8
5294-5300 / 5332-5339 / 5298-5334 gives 0.39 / 97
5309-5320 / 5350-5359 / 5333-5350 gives -0.50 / 94.6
